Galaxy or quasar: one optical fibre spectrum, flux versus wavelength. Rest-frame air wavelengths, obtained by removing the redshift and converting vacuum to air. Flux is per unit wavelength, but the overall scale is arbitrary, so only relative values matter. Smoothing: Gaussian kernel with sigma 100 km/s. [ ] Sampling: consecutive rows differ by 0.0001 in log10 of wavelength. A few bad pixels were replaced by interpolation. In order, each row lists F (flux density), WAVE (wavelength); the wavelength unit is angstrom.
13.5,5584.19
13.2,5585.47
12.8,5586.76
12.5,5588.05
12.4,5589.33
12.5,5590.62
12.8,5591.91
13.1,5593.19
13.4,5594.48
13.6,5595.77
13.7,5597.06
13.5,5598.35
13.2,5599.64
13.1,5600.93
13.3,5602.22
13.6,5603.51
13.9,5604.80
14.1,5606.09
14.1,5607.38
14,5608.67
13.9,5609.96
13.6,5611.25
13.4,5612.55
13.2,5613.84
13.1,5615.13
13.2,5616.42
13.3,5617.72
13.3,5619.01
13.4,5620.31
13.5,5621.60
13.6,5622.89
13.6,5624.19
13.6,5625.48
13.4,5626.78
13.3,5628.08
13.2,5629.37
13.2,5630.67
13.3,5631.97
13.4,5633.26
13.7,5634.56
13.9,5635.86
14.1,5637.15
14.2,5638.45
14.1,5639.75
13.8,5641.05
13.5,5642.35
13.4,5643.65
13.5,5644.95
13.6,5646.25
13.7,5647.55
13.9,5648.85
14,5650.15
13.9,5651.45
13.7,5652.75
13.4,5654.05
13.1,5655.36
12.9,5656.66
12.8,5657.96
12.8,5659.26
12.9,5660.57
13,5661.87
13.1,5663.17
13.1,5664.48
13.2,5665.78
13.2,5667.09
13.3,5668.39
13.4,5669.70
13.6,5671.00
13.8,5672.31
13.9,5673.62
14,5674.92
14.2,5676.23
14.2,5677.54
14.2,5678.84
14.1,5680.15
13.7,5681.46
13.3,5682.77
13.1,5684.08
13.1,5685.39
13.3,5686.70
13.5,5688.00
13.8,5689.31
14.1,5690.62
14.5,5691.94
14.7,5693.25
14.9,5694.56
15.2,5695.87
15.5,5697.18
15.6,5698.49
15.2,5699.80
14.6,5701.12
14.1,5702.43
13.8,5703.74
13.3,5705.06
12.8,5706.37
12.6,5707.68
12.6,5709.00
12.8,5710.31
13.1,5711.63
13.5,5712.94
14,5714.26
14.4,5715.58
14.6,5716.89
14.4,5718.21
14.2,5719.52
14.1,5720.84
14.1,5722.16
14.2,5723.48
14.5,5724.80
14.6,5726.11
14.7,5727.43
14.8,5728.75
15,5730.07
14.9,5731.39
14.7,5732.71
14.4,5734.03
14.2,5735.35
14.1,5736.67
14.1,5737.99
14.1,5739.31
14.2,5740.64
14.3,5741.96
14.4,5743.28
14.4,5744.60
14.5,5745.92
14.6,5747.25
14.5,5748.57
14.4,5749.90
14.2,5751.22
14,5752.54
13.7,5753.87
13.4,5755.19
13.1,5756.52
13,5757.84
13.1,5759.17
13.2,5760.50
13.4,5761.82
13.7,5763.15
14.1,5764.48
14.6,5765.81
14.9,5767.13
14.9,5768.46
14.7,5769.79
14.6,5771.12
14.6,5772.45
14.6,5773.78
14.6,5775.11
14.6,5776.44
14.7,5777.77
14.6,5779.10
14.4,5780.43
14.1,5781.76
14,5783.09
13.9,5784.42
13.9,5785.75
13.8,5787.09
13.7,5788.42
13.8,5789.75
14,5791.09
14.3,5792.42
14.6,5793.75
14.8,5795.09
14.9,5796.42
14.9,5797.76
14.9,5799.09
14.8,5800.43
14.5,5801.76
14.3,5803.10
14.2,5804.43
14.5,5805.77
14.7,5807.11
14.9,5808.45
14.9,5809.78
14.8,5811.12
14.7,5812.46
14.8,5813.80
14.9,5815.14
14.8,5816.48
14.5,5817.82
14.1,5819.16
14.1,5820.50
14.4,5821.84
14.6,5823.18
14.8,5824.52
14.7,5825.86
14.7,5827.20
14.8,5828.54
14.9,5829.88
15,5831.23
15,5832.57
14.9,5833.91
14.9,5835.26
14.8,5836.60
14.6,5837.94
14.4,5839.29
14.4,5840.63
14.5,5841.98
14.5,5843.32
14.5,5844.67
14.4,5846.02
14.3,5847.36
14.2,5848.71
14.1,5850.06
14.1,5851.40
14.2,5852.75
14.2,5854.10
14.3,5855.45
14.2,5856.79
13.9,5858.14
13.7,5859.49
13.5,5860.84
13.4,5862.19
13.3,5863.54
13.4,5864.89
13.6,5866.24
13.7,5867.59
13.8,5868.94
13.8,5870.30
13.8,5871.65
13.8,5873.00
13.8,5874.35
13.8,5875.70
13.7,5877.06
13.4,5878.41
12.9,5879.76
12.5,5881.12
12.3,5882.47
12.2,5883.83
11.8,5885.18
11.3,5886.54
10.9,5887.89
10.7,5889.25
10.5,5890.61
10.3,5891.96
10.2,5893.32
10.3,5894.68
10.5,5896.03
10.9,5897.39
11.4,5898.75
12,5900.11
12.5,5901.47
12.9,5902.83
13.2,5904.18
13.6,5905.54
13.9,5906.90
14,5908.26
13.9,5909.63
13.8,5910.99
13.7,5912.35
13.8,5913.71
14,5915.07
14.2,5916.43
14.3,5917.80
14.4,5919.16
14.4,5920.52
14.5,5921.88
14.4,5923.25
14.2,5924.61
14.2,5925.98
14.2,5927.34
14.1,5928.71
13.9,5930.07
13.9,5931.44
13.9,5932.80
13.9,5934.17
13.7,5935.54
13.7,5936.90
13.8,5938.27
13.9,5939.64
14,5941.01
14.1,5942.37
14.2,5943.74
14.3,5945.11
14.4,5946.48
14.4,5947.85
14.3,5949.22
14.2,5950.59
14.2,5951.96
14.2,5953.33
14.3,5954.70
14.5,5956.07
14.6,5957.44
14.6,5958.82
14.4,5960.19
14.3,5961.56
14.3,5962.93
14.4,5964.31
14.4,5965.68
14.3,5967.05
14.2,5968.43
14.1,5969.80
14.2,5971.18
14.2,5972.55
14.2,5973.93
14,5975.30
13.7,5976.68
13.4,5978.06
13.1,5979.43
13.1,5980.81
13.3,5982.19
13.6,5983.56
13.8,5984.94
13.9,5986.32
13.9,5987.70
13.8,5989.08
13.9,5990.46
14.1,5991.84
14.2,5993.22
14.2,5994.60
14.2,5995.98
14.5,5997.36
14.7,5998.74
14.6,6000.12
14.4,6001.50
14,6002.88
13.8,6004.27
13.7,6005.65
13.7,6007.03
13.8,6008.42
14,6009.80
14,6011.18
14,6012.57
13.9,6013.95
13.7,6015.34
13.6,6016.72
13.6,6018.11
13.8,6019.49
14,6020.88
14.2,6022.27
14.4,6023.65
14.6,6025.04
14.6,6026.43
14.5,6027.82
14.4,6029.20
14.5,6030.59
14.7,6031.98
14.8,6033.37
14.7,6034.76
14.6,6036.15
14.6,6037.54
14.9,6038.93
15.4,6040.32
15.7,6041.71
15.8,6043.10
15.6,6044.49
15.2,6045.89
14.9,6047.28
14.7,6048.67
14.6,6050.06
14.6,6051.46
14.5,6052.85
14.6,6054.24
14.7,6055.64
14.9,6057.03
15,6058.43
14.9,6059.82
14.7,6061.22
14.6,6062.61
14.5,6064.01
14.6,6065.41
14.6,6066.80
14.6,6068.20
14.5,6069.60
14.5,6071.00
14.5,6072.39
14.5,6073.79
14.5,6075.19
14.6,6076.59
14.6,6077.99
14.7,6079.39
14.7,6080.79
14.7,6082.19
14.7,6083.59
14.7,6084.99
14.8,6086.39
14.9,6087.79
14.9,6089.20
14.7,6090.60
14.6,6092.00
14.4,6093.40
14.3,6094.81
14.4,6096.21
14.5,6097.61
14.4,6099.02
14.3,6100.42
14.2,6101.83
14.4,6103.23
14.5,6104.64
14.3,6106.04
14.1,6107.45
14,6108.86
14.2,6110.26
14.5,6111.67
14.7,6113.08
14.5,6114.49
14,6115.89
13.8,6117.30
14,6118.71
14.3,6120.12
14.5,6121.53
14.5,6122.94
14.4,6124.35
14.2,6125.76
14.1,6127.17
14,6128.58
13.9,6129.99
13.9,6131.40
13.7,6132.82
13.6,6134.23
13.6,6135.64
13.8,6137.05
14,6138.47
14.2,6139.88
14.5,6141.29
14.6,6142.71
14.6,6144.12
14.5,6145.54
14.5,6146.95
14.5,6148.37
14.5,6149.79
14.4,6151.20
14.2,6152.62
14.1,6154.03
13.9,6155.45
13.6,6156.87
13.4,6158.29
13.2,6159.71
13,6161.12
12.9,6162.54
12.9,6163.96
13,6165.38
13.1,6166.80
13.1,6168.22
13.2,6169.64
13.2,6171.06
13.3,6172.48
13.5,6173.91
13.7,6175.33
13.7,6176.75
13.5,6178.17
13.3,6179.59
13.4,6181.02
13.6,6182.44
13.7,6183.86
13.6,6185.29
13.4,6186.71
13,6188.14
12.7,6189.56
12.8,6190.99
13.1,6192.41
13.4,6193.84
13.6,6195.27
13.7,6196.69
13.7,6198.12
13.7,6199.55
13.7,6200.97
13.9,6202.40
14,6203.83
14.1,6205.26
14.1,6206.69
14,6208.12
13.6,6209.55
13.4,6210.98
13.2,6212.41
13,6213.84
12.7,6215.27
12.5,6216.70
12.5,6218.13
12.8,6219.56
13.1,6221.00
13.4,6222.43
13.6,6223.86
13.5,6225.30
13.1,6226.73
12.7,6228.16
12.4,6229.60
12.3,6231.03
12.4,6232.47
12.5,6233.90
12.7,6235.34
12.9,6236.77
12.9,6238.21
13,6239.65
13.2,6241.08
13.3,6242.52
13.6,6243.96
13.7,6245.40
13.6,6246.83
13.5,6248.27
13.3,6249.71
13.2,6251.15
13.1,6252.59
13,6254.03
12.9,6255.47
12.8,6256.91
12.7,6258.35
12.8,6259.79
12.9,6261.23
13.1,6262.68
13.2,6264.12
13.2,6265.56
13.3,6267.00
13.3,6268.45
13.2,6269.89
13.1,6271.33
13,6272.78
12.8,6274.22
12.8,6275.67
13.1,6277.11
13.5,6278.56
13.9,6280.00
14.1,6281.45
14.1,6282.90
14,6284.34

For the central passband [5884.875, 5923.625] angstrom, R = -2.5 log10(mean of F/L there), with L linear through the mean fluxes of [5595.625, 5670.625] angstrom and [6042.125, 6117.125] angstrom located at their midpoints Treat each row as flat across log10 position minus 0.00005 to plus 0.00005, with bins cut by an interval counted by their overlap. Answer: 0.13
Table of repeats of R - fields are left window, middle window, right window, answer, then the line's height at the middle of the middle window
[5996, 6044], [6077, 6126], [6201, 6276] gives -0.04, 13.9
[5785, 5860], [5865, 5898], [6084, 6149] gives 0.18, 14.4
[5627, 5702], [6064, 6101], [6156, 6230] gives -0.09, 13.4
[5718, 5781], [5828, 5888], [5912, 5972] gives 0.03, 14.2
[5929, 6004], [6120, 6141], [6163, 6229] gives -0.04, 13.6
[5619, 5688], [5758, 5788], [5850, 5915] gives -0.08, 13.2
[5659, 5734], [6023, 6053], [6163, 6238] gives -0.11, 13.5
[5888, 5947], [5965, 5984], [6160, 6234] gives -0.05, 13.3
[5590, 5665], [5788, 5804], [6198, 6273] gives -0.09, 13.4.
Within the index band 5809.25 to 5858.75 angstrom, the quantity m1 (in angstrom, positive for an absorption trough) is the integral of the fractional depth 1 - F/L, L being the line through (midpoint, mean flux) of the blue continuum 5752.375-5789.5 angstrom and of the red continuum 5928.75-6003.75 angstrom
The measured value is -1.6 angstrom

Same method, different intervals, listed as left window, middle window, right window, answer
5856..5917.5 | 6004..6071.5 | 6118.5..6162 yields -4.7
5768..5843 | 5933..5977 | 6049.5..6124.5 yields 1.0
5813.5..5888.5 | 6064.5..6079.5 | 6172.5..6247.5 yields -1.1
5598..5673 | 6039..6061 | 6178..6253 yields -2.8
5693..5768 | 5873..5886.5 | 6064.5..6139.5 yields 1.3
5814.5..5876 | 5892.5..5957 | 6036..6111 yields 3.6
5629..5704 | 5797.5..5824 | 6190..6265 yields -1.9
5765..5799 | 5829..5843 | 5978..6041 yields -0.4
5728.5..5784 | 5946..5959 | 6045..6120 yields 0.1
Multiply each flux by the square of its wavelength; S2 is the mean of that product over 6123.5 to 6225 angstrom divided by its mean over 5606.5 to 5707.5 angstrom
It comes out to 1.18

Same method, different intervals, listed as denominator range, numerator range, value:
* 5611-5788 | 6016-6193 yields 1.17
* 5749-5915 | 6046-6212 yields 1.13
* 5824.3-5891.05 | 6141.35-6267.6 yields 1.09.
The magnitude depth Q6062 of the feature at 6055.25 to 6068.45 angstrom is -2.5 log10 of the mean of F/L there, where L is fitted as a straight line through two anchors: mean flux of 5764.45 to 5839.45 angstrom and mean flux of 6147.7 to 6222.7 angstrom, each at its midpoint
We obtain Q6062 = -0.07 mag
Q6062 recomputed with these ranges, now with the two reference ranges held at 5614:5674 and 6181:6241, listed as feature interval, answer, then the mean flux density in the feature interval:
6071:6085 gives -0.10 mag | 14.6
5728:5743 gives -0.08 mag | 14.4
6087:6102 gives -0.10 mag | 14.5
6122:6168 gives -0.05 mag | 13.9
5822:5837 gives -0.11 mag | 14.8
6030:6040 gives -0.11 mag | 14.7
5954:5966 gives -0.09 mag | 14.4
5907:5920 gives -0.05 mag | 14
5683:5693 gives -0.02 mag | 13.7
